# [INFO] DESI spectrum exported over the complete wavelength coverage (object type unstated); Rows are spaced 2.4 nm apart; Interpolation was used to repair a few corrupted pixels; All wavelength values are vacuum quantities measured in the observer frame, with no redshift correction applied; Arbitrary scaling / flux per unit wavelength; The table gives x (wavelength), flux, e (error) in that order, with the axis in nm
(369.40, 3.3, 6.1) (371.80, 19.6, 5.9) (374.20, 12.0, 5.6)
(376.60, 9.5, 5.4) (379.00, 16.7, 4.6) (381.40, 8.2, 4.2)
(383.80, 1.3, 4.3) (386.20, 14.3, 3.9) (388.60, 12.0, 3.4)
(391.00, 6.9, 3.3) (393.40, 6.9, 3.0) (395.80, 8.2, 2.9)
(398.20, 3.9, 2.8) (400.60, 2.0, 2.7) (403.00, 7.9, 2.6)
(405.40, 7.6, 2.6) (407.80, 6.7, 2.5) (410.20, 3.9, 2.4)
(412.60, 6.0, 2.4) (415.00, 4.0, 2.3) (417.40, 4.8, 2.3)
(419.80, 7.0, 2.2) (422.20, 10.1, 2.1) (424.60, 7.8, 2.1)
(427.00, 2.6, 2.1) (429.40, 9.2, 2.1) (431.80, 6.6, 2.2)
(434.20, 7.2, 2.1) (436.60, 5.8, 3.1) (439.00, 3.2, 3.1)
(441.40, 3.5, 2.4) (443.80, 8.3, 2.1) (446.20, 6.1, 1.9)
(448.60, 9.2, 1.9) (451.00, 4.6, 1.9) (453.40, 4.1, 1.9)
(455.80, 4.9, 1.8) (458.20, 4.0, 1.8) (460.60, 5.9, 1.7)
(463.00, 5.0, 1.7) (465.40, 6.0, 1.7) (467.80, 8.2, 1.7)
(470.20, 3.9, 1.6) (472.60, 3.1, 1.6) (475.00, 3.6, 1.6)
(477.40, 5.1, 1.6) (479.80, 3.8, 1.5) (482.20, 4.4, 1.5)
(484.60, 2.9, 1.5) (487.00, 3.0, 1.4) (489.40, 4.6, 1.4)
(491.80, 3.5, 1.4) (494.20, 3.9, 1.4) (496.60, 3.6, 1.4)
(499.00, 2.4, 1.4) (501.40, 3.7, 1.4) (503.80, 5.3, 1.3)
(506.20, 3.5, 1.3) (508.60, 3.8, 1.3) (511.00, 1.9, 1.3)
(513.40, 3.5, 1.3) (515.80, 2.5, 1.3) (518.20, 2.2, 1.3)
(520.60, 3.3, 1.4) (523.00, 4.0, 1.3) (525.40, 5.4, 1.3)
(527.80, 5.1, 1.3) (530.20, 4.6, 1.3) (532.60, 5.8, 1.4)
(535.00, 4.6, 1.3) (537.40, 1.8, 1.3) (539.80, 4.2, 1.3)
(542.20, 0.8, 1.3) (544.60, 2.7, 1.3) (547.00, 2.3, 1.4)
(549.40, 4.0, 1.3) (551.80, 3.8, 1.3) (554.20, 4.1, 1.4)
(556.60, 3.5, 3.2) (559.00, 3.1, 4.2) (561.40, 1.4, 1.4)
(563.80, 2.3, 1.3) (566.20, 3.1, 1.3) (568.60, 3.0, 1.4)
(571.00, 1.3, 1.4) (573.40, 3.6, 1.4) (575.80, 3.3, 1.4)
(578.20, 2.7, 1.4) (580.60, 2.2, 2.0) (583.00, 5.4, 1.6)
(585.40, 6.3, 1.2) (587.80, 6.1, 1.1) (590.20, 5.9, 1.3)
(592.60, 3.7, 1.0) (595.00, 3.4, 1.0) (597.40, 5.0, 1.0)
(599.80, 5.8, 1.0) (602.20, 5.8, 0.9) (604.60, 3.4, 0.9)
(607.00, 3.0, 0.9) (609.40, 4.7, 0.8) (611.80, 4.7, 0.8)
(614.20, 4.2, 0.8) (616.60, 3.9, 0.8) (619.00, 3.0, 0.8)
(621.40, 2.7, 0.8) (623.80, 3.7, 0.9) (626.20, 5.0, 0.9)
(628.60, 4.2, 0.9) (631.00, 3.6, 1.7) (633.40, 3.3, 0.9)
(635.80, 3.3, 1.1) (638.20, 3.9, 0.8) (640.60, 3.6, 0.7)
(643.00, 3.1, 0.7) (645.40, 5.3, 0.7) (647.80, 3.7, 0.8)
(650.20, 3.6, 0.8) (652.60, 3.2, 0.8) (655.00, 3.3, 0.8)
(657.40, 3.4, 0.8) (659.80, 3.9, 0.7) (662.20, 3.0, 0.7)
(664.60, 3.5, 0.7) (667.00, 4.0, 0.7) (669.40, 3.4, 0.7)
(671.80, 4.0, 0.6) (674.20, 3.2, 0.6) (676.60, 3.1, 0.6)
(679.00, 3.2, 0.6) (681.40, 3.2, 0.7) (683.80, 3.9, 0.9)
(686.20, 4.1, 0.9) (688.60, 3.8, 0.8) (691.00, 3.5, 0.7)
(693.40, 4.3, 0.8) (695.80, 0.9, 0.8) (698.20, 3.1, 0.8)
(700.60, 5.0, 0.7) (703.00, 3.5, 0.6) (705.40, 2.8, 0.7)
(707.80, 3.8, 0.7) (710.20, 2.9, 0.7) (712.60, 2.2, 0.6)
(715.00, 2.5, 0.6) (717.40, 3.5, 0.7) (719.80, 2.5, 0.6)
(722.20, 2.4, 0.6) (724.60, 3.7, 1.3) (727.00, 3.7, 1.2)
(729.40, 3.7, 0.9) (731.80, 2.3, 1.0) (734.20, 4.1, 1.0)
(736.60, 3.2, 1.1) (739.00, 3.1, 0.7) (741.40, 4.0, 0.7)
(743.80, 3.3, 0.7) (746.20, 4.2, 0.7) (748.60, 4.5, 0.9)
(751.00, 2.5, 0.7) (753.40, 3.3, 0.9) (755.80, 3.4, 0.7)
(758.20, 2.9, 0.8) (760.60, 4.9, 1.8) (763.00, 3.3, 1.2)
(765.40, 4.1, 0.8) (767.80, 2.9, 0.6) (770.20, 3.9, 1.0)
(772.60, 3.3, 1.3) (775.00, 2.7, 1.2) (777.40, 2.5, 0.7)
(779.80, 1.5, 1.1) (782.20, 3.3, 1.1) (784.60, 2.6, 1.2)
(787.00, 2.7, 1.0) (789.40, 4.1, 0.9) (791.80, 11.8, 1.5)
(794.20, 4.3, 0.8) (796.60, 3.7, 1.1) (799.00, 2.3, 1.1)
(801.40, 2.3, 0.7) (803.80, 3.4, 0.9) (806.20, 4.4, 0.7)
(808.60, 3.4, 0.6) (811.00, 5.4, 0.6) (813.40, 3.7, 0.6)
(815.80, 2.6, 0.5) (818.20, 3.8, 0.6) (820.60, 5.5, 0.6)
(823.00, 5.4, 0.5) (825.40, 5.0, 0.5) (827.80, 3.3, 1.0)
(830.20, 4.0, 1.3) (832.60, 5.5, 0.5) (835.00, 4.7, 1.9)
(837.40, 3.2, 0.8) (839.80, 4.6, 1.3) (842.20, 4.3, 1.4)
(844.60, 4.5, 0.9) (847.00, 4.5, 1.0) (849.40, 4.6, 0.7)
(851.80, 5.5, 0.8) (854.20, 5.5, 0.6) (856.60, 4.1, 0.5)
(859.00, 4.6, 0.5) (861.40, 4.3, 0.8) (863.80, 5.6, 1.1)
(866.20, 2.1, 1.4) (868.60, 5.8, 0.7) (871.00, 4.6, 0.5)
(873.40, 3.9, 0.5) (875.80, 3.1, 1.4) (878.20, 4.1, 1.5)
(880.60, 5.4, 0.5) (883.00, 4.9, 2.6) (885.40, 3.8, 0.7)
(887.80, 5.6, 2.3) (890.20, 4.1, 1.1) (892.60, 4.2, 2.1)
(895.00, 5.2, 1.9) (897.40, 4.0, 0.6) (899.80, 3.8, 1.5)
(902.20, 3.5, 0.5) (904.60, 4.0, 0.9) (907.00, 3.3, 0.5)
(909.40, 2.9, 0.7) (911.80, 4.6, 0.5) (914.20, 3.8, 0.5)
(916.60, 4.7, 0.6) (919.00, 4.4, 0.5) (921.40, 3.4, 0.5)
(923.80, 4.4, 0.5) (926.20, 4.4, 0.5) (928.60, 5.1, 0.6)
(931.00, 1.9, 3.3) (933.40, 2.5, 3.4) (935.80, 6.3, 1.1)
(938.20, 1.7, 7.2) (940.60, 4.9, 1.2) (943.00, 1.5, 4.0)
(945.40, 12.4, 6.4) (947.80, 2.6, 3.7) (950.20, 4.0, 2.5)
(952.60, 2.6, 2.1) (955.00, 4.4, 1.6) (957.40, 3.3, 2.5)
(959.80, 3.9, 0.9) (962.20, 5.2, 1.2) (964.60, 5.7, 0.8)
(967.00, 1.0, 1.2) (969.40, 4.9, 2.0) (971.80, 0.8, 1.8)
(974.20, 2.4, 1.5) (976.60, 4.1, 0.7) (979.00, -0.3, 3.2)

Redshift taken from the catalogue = 1.13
